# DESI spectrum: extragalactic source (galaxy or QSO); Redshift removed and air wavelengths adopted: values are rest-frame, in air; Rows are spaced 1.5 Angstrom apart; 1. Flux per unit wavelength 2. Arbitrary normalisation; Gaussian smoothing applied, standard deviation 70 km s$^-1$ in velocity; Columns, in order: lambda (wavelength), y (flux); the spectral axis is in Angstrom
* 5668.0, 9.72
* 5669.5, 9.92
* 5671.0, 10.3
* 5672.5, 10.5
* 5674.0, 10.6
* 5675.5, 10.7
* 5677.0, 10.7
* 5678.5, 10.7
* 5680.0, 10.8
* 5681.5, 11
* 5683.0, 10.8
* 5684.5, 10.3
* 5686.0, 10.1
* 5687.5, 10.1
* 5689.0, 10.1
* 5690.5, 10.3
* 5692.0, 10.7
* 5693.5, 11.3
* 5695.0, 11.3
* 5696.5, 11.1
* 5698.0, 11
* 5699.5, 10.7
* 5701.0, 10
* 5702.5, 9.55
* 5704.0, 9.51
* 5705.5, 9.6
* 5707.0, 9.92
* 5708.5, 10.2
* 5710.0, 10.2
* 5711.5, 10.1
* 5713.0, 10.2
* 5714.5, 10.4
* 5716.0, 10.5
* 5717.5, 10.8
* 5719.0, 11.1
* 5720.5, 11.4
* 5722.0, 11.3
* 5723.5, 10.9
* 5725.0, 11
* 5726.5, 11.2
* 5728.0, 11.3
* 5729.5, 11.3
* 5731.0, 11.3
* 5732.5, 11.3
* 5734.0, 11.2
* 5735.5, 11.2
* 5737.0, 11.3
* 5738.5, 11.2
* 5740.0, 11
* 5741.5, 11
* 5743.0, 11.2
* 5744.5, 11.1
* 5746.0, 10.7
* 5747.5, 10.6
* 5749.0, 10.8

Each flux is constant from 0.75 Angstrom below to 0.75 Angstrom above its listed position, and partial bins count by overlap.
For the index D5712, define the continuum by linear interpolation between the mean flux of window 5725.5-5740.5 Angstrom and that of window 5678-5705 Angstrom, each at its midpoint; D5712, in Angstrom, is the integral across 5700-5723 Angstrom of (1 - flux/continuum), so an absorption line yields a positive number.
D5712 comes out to 1.1 Angstrom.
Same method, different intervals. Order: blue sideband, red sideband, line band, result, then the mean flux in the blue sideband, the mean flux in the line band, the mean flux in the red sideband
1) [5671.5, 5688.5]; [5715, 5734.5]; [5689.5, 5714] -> 1.07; 10.6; 10.4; 11.1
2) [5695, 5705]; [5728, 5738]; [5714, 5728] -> -0.05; 10.4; 11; 11.3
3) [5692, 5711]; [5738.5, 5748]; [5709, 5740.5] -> -0.74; 10.4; 11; 11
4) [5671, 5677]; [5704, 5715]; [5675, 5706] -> -0.51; 10.6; 10.5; 10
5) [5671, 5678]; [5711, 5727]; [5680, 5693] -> 0.23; 10.6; 10.5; 10.8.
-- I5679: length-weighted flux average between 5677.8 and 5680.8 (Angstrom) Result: 10.8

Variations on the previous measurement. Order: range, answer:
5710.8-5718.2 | 10.4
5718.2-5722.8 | 11.3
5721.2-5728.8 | 11.1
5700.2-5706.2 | 9.67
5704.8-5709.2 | 9.91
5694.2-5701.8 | 10.8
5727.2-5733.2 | 11.3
